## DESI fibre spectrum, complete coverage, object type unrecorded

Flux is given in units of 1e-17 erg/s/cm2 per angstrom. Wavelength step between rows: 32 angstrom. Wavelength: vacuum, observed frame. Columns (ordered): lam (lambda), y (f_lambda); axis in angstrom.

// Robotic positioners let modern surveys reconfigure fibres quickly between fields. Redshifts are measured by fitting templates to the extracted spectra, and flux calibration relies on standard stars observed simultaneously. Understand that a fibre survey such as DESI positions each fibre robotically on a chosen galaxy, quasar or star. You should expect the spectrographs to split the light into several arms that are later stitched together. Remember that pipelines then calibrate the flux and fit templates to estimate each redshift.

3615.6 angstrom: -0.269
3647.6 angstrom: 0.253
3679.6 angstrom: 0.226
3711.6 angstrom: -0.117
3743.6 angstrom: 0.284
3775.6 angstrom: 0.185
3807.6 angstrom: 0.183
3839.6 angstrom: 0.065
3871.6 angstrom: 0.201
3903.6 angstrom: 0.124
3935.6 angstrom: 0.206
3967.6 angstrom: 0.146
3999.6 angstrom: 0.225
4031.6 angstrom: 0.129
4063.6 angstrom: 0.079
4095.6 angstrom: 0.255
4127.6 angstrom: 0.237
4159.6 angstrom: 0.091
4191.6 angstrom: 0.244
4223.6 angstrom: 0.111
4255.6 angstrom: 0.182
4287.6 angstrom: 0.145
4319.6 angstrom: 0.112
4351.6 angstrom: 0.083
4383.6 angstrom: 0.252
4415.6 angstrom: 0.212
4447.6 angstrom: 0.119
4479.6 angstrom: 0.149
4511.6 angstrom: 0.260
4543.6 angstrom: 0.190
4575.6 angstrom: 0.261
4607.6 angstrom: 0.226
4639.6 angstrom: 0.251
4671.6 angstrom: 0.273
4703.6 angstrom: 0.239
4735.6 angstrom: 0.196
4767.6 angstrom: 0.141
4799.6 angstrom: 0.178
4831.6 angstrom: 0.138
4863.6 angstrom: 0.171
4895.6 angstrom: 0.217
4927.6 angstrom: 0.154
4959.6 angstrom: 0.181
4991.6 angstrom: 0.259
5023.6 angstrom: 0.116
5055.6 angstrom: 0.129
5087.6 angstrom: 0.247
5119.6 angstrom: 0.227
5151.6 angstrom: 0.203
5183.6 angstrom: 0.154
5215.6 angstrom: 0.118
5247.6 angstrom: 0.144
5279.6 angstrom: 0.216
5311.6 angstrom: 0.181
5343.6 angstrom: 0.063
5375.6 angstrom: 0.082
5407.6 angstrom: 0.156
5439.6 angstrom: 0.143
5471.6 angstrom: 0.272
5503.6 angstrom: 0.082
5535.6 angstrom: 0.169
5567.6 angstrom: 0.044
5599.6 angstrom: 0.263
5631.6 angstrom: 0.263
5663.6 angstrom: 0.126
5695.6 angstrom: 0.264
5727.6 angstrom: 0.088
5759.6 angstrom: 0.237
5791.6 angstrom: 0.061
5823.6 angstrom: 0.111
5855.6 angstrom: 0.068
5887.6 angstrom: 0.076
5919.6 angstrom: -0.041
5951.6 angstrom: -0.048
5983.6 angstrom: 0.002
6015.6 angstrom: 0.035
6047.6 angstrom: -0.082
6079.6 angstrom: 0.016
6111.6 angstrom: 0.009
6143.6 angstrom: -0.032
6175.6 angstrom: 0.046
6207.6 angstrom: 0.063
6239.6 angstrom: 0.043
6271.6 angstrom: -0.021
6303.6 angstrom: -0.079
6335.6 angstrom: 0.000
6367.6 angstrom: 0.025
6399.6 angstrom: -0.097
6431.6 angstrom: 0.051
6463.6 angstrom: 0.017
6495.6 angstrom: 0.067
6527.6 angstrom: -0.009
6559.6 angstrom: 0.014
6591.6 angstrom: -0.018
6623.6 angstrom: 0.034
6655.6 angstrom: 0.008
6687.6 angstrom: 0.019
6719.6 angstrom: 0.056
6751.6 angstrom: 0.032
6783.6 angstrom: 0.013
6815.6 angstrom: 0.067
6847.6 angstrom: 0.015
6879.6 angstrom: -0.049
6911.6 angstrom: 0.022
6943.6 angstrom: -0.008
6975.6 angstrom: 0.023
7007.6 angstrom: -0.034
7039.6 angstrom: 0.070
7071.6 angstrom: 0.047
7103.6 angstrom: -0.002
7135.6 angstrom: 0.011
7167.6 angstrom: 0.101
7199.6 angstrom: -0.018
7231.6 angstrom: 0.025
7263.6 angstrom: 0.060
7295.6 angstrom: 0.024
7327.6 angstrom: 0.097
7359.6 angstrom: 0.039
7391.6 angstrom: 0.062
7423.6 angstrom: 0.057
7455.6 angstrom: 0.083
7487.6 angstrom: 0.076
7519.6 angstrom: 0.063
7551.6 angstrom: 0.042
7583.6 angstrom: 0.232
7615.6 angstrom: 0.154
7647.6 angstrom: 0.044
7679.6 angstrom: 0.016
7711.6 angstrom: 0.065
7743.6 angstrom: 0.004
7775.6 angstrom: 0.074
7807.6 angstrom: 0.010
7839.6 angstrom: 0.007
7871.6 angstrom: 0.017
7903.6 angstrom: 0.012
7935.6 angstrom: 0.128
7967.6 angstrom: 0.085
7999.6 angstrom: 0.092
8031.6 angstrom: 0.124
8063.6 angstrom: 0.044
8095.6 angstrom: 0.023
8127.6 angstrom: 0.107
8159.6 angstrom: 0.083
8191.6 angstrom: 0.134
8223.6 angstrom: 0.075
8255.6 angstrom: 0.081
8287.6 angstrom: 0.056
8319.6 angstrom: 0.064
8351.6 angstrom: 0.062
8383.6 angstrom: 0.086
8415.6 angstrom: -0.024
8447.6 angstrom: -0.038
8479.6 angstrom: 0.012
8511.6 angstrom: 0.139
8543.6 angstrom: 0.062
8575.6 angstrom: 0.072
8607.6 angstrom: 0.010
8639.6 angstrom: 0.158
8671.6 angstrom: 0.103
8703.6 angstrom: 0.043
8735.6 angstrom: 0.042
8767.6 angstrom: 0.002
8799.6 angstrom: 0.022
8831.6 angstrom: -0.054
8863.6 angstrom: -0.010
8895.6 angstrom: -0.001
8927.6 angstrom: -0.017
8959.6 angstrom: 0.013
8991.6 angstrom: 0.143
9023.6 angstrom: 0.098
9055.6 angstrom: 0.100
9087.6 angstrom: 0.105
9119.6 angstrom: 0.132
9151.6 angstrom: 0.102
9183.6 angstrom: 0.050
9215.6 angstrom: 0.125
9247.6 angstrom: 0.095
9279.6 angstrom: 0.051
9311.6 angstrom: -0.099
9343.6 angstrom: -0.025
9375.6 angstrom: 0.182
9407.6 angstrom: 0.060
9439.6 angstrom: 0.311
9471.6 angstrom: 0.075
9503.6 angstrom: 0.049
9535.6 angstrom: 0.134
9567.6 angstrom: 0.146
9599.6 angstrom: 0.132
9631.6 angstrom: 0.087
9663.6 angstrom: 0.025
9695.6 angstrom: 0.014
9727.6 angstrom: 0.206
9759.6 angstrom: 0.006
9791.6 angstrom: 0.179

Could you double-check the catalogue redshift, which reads 0.516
